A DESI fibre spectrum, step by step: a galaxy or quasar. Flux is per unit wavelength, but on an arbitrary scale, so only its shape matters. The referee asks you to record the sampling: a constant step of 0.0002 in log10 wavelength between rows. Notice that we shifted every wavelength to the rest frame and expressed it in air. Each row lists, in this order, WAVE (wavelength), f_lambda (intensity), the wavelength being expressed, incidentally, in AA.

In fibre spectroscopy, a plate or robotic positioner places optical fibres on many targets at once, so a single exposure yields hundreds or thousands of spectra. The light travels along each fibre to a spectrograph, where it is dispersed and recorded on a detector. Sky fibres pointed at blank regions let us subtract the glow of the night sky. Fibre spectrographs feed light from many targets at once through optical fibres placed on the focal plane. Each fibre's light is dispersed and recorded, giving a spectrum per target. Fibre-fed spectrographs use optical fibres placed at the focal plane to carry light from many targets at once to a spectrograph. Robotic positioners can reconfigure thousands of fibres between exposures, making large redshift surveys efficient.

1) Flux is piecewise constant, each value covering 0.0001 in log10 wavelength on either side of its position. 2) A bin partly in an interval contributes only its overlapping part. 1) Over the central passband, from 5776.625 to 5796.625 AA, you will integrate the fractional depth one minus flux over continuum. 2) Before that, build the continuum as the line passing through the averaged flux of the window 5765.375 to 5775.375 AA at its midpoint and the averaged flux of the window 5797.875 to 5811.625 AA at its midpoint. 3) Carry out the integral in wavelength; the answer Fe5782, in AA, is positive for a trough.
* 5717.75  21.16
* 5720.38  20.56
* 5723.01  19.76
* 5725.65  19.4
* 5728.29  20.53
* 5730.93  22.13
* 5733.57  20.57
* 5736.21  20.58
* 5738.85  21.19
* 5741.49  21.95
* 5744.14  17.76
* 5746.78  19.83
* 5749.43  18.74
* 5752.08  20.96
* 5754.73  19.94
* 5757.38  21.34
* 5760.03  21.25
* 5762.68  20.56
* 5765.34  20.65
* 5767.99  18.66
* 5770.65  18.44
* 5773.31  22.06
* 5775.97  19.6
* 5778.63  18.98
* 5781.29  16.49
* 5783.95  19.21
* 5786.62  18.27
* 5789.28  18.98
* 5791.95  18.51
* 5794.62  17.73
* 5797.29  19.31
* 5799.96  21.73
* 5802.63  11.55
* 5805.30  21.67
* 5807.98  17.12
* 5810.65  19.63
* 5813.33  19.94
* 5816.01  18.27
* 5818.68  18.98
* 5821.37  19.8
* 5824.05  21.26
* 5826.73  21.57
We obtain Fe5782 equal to 0.8 AA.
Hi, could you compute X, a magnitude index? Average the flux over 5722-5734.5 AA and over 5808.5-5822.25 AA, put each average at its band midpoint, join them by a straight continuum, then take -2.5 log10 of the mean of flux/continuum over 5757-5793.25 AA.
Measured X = 0.02 mag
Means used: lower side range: 20.5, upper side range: 19.2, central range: 19.5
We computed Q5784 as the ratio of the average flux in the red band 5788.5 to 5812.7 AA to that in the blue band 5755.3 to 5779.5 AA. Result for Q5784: 0.92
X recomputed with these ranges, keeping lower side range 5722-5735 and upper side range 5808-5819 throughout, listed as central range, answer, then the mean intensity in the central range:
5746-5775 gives -0.016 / 20.2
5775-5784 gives 0.065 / 18.4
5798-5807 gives 0.049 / 18.3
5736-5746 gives -0.003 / 20.3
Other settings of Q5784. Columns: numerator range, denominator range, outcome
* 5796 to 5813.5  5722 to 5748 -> 0.91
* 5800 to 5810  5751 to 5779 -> 0.87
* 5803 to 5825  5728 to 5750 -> 0.94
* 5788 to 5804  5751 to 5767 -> 0.87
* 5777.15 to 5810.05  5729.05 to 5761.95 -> 0.89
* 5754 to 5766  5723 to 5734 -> 1.01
